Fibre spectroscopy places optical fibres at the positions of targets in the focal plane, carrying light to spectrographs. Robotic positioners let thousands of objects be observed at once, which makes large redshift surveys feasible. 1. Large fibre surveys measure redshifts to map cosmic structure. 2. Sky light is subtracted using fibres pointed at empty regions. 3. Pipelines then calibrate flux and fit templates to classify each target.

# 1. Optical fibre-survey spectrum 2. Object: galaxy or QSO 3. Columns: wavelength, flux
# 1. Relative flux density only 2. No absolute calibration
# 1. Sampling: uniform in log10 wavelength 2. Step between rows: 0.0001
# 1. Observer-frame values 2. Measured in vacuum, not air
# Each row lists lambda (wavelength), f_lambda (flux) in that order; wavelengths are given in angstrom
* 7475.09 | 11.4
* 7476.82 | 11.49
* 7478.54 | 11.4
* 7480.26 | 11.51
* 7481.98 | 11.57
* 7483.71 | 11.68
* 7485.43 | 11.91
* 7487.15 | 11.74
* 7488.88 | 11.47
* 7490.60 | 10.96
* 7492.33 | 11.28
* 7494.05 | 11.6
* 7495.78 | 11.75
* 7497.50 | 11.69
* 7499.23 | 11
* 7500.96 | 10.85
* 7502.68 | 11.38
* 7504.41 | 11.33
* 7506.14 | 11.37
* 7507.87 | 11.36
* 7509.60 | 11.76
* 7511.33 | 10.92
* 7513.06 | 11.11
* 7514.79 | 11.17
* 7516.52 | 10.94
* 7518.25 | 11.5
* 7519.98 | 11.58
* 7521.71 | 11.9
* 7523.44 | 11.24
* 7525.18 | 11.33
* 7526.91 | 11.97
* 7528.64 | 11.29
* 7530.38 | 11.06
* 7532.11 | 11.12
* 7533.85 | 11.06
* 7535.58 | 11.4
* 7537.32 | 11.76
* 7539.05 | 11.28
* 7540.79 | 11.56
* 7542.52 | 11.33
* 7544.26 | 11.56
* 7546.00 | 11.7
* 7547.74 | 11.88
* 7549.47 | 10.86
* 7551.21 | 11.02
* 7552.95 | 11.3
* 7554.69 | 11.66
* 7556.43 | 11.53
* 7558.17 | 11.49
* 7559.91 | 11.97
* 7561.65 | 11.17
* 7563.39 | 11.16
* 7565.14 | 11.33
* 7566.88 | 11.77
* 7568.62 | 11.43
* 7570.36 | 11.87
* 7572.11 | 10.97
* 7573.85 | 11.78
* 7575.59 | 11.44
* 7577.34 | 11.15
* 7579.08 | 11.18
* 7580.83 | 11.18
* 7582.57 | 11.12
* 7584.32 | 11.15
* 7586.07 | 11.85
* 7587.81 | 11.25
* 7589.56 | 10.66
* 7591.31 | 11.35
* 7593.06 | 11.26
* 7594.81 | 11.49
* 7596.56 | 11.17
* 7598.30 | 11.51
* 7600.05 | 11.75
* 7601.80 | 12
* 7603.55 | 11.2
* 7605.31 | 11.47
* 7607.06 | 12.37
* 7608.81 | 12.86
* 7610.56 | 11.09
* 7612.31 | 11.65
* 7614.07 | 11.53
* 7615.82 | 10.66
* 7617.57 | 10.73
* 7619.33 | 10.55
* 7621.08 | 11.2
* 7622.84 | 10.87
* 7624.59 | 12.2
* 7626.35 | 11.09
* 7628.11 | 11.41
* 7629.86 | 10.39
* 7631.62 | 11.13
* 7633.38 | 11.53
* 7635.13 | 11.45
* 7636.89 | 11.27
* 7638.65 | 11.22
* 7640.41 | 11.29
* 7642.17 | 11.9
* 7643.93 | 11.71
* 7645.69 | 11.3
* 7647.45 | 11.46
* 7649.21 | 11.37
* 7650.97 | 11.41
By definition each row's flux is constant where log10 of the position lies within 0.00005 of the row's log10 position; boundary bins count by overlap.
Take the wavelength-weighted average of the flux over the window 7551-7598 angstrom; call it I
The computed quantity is 11.4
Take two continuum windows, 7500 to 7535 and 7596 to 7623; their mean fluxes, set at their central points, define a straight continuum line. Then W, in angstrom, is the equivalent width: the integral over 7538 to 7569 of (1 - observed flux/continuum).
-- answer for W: -0.24 angstrom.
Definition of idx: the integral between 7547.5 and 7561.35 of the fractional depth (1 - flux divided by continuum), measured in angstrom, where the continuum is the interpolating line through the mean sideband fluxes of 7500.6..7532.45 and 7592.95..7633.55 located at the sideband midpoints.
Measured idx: -0.1 angstrom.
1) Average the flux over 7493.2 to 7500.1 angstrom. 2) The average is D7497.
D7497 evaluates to 11.5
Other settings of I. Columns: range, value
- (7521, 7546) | 11.4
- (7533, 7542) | 11.4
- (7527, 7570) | 11.4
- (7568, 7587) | 11.4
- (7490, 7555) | 11.4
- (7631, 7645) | 11.4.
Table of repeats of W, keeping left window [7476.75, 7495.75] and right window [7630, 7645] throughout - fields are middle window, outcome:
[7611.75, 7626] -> 0.3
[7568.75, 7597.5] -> 0.3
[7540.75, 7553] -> 0.1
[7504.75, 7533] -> 0.3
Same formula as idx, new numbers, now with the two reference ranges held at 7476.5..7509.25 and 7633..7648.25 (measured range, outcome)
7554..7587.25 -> 0.1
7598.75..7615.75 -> -0.4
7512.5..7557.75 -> 0.2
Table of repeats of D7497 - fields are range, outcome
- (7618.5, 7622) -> 10.9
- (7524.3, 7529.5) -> 11.5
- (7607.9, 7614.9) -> 11.8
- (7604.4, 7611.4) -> 11.9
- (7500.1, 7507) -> 11.2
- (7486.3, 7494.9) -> 11.4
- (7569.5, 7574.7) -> 11.5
